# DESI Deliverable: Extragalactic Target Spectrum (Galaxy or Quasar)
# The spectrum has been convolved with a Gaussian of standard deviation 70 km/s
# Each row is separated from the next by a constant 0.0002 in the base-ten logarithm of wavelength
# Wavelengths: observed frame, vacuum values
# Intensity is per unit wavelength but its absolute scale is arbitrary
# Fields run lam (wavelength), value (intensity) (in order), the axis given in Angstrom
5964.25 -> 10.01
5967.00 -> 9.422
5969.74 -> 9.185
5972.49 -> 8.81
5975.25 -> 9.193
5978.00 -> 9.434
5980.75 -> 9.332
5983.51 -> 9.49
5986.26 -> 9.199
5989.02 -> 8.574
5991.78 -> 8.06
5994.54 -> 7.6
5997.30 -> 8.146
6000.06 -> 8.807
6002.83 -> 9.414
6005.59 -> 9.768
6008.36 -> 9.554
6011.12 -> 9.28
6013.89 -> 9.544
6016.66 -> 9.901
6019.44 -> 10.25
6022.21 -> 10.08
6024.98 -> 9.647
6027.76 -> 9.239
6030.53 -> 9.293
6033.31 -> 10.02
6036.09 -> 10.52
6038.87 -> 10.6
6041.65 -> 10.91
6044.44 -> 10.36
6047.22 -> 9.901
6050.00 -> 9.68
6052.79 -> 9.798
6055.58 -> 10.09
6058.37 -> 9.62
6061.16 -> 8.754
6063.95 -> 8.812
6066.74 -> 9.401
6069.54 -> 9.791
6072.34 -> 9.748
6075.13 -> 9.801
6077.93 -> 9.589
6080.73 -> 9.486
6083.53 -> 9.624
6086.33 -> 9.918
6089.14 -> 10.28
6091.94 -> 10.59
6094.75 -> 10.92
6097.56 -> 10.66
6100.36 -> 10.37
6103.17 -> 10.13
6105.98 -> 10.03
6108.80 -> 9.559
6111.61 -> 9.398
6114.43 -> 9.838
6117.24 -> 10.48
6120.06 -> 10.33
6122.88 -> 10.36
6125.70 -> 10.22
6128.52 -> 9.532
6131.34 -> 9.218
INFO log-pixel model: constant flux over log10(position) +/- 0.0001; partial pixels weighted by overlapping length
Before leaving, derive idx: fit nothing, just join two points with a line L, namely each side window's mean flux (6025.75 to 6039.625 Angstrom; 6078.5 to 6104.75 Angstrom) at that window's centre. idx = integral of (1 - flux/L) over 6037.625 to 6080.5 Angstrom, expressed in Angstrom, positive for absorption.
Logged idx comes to 1.1 Angstrom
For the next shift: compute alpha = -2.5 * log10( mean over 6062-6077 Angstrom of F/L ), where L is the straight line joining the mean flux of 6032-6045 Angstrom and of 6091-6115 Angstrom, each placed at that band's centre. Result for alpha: 0.09 mag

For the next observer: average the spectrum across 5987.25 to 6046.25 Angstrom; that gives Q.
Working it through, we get 9.51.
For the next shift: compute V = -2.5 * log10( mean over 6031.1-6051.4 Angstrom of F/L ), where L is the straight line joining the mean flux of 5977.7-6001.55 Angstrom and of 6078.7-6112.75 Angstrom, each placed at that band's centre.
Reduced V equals -0.10 mag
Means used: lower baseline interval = 8.71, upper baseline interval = 10.1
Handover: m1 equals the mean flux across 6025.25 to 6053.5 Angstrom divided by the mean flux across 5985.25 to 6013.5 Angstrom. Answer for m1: 1.13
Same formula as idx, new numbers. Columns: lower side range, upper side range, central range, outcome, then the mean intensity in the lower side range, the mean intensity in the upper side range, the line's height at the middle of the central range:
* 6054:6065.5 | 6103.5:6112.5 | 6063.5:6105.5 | -1.90 Angstrom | 9.33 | 9.73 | 9.54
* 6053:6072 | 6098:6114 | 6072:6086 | -0.04 Angstrom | 9.45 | 9.94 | 9.64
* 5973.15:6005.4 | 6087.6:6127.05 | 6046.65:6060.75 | -0.19 Angstrom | 8.87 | 10.2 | 9.61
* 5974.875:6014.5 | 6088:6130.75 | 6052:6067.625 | 0.43 Angstrom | 9.01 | 10.2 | 9.67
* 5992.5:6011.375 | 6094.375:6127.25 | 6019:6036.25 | -1.14 Angstrom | 8.89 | 10.2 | 9.19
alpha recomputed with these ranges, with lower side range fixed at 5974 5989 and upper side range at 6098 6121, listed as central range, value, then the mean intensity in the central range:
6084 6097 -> -0.049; 10.4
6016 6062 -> -0.036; 9.93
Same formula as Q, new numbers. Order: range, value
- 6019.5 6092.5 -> 9.83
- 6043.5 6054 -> 9.92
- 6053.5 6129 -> 9.91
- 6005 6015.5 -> 9.53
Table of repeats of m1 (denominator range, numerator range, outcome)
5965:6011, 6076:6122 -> 1.12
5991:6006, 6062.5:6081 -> 1.11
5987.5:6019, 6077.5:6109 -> 1.12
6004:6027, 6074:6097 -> 1.03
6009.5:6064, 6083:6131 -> 1.03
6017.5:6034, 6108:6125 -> 1.03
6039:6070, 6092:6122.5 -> 1.04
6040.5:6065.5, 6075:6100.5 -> 1.04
